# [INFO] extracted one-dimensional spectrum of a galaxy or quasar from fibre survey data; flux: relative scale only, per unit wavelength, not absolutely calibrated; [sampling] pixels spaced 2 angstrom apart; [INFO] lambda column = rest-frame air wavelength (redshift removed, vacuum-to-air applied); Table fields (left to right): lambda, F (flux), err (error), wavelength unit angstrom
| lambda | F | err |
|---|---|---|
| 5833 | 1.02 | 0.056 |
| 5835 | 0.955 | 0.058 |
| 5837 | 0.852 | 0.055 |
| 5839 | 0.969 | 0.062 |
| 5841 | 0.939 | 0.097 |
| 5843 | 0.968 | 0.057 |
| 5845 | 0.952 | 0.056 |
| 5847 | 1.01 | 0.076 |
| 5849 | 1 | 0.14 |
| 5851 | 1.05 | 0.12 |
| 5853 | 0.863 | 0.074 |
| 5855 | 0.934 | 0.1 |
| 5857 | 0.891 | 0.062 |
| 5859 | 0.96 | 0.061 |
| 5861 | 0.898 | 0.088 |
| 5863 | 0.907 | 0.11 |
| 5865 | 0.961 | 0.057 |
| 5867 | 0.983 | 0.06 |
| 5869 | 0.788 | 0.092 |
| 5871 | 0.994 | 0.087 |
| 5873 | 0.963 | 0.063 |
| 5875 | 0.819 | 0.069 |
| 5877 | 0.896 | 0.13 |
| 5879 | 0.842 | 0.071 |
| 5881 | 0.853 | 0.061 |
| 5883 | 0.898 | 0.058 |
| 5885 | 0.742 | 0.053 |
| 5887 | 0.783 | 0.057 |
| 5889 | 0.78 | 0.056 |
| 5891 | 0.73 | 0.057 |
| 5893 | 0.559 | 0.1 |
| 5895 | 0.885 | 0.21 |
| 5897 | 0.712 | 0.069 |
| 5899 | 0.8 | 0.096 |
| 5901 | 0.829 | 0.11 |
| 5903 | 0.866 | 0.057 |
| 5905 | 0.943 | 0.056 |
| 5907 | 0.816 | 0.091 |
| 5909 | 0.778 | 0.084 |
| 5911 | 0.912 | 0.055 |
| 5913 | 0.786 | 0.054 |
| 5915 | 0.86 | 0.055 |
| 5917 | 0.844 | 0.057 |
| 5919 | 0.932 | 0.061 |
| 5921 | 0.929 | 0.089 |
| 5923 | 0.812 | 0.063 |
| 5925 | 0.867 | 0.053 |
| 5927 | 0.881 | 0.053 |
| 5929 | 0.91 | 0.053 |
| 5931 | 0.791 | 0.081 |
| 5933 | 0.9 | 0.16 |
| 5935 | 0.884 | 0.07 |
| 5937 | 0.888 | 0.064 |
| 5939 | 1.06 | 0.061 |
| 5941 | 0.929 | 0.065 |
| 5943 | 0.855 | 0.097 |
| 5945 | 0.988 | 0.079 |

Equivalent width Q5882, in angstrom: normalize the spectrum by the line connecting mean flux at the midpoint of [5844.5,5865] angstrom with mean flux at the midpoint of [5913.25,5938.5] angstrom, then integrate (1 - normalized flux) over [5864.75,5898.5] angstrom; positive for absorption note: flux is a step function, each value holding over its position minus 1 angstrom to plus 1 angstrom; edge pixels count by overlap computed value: 3.29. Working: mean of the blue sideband 0.947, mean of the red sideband 0.876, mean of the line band 0.831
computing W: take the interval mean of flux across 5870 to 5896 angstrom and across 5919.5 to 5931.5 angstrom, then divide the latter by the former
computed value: 1.05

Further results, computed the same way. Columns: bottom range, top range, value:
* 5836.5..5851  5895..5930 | 0.88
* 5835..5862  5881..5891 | 0.84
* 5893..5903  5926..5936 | 1.11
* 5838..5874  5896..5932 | 0.90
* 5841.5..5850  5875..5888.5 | 0.85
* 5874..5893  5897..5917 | 1.04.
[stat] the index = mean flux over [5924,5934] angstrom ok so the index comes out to 0.87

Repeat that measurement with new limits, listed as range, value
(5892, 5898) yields 0.719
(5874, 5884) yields 0.862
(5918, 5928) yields 0.884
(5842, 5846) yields 0.96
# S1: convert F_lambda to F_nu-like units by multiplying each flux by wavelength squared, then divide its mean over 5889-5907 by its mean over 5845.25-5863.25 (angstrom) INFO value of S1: 0.85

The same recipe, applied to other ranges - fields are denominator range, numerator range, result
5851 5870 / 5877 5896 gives 0.87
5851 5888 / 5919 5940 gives 1.02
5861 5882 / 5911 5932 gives 0.98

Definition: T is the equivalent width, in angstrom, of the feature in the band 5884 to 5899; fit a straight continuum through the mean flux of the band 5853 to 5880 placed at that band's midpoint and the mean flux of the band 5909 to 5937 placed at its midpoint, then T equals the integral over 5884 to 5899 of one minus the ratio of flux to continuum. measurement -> 2.4 angstrom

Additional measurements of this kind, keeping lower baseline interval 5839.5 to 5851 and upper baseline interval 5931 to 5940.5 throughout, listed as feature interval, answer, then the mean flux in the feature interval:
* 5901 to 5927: 1.99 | 0.862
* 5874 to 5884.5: 1.11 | 0.856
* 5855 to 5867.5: 0.49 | 0.931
